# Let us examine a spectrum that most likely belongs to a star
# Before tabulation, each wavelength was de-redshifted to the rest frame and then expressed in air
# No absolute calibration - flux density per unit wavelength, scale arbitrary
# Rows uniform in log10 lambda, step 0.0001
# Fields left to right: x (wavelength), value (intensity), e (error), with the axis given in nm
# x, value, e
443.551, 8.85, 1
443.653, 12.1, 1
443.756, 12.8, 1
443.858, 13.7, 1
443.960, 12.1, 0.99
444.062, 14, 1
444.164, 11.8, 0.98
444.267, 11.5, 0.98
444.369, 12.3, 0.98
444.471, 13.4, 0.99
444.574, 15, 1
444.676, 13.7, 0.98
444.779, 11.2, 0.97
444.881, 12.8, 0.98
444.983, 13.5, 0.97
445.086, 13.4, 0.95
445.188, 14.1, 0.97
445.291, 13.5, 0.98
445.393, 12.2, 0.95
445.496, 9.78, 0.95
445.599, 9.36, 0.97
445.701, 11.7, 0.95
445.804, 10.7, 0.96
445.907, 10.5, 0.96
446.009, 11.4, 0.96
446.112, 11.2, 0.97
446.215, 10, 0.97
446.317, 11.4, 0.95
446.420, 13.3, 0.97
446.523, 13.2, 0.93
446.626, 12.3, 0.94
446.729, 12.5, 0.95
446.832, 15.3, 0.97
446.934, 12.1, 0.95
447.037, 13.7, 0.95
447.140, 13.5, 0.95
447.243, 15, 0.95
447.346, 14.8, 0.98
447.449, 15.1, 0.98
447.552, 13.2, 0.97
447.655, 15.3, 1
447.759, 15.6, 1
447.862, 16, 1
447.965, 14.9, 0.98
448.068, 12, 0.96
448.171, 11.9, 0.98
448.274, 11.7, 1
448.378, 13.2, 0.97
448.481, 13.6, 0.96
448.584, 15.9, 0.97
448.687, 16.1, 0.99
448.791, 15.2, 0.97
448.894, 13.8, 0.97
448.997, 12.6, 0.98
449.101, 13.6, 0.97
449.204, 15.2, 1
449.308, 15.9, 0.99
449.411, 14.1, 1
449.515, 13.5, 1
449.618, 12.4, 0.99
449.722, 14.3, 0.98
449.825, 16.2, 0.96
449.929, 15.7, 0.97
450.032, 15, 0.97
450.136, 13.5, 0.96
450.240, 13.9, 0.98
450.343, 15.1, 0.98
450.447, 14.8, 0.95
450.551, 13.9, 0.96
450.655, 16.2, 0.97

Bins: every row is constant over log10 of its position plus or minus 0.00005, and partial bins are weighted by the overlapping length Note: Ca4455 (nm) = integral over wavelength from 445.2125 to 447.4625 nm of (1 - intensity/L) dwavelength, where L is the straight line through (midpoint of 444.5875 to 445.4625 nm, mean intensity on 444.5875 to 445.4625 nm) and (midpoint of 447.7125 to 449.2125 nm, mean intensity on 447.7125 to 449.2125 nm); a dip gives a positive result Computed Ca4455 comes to 0.18 nm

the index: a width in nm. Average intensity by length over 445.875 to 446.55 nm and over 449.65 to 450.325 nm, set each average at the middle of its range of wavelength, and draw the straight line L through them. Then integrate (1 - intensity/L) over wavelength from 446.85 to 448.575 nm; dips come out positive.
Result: -0.15 nm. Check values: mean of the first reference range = 11.6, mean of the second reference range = 14.7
